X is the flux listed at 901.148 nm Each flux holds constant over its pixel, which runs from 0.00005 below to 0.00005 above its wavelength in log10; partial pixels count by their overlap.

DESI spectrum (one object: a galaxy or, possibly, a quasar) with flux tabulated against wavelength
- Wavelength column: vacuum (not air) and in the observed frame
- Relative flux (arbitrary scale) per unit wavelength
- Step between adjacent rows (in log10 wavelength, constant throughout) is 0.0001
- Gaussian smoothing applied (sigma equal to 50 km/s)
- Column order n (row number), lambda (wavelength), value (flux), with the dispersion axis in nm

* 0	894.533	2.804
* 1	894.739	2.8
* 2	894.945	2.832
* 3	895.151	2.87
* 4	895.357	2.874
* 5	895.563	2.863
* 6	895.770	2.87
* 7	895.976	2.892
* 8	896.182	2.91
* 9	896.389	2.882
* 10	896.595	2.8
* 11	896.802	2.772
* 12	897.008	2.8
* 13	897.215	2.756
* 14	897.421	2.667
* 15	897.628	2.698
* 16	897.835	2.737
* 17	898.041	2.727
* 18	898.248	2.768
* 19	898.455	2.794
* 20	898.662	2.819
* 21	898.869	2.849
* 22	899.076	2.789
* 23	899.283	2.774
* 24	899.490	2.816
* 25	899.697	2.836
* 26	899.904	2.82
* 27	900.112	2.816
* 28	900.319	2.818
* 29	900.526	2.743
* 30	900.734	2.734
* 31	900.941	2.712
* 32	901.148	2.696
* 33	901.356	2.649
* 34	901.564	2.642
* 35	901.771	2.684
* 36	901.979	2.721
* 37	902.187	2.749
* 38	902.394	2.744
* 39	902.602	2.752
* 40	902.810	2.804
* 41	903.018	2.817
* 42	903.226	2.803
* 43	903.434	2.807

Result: 2.696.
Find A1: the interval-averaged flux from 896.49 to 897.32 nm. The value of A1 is 2.78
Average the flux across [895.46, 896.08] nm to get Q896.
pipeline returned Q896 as 2.87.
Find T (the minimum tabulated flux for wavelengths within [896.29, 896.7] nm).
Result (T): 2.8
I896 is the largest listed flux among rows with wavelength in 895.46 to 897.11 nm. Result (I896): 2.91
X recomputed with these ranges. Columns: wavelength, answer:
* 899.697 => 2.836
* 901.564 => 2.642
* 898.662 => 2.819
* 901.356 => 2.649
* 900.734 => 2.734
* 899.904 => 2.82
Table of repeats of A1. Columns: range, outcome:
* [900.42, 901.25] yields 2.72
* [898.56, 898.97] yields 2.83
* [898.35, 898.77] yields 2.8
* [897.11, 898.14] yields 2.72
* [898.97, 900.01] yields 2.81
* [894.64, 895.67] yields 2.85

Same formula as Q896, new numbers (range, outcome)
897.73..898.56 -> 2.76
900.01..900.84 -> 2.78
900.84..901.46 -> 2.68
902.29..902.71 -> 2.75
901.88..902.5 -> 2.74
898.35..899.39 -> 2.8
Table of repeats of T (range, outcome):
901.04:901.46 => 2.649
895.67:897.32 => 2.756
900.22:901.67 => 2.642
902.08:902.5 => 2.744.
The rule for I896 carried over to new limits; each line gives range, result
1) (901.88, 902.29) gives 2.749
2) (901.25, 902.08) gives 2.721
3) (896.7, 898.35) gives 2.8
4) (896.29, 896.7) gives 2.882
